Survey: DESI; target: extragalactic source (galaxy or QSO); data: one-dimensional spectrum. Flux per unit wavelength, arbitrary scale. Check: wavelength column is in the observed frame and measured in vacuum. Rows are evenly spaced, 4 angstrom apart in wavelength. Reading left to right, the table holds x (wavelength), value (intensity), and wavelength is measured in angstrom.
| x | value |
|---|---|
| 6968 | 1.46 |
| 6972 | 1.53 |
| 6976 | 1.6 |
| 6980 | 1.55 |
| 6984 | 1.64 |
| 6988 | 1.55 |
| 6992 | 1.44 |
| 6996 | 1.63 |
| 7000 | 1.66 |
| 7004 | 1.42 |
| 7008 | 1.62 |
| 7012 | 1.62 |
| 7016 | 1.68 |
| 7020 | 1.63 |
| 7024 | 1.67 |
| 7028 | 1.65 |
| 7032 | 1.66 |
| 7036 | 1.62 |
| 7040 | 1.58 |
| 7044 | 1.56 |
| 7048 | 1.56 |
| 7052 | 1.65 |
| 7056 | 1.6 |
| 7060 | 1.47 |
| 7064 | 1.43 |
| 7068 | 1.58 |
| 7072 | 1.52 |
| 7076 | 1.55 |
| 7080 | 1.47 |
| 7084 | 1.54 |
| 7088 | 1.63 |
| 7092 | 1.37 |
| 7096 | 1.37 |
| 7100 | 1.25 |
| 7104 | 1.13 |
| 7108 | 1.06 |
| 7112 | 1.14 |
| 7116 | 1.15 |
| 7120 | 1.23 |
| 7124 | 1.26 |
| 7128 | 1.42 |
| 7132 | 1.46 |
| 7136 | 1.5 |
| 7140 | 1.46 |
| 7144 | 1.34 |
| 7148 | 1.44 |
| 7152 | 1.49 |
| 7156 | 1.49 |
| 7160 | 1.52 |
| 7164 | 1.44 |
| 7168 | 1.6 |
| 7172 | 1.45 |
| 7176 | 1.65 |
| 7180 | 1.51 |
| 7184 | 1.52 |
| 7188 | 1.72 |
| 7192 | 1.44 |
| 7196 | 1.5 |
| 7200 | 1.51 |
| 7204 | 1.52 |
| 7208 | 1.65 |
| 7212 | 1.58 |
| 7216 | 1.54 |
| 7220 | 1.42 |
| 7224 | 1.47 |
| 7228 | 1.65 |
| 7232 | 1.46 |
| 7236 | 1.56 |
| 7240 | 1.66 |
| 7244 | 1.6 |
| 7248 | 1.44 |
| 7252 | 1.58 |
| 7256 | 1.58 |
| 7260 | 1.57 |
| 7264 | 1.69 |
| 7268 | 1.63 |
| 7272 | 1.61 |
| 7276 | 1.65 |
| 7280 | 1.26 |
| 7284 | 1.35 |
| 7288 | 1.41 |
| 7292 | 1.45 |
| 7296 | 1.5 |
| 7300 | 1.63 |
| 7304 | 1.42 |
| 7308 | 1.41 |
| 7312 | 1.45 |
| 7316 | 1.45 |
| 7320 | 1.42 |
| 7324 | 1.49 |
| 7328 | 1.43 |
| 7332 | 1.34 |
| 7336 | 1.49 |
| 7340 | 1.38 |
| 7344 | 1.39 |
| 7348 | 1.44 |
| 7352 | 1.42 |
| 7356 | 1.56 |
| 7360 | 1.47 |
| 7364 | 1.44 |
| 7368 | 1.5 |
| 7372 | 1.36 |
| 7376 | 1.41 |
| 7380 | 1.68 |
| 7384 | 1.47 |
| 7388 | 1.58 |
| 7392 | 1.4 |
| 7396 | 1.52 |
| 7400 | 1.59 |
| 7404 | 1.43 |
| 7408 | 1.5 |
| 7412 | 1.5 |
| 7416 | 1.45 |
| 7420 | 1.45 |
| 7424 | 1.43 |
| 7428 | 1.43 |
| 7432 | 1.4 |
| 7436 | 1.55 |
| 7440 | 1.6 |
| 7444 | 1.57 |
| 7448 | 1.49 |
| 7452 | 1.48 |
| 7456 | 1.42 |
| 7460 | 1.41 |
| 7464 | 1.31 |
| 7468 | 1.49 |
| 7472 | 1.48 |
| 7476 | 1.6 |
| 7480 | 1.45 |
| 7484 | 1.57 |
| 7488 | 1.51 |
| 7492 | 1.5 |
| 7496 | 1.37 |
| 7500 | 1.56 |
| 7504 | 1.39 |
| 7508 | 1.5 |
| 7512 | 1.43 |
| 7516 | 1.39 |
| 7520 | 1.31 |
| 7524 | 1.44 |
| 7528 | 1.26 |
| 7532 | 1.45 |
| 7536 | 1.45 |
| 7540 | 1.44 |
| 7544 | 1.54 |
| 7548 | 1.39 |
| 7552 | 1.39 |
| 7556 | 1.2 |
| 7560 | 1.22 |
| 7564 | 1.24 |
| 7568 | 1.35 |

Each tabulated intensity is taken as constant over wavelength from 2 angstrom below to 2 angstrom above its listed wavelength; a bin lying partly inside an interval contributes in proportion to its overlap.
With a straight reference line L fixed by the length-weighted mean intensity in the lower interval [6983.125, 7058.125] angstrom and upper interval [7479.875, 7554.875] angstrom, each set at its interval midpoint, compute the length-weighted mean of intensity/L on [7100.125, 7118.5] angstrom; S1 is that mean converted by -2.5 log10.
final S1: 0.352 mag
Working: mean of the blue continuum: 1.6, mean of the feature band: 1.14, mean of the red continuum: 1.44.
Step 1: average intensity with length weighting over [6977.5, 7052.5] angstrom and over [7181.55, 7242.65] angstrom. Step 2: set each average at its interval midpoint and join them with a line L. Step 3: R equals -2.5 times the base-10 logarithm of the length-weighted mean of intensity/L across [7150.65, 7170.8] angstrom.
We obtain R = 0.04 mag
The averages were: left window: 1.6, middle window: 1.51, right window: 1.55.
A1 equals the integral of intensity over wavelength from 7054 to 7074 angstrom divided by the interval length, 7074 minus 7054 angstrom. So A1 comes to 1.52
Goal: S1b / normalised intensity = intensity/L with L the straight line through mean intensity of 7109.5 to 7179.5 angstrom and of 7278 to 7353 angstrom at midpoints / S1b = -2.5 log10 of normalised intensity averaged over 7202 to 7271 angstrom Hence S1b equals -0.10 mag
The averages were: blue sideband 1.41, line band 1.57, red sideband 1.43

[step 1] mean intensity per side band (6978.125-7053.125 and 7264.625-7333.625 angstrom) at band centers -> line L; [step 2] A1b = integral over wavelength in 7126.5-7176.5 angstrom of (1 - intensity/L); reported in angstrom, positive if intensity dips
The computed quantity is 1.95 angstrom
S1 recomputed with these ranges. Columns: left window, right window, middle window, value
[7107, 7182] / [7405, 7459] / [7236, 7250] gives -0.10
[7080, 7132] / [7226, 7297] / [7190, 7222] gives -0.05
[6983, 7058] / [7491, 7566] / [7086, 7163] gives 0.15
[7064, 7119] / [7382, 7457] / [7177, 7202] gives -0.10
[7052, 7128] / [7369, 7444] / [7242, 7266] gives -0.10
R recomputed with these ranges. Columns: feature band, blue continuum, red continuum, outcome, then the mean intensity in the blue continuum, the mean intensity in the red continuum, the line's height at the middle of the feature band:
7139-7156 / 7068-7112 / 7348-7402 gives -0.023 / 1.39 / 1.49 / 1.41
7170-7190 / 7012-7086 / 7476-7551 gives -0.020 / 1.58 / 1.45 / 1.54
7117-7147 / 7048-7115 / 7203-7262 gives 0.069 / 1.42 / 1.55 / 1.47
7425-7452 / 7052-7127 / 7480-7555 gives -0.056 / 1.38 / 1.44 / 1.43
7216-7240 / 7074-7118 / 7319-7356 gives -0.105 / 1.33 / 1.43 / 1.39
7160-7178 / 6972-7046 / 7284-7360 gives -0.009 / 1.6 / 1.45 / 1.52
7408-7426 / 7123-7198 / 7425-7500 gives 0.015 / 1.49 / 1.48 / 1.48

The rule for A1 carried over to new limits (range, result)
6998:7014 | 1.58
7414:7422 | 1.45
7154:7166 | 1.48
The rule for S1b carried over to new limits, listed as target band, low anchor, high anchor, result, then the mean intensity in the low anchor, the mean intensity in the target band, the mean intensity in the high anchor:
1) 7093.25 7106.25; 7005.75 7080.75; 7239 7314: 0.245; 1.59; 1.25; 1.52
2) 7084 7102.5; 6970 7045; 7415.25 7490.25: 0.117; 1.6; 1.41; 1.48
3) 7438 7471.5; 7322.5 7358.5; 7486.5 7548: -0.027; 1.44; 1.47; 1.43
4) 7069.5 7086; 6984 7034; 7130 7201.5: 0.026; 1.6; 1.52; 1.5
